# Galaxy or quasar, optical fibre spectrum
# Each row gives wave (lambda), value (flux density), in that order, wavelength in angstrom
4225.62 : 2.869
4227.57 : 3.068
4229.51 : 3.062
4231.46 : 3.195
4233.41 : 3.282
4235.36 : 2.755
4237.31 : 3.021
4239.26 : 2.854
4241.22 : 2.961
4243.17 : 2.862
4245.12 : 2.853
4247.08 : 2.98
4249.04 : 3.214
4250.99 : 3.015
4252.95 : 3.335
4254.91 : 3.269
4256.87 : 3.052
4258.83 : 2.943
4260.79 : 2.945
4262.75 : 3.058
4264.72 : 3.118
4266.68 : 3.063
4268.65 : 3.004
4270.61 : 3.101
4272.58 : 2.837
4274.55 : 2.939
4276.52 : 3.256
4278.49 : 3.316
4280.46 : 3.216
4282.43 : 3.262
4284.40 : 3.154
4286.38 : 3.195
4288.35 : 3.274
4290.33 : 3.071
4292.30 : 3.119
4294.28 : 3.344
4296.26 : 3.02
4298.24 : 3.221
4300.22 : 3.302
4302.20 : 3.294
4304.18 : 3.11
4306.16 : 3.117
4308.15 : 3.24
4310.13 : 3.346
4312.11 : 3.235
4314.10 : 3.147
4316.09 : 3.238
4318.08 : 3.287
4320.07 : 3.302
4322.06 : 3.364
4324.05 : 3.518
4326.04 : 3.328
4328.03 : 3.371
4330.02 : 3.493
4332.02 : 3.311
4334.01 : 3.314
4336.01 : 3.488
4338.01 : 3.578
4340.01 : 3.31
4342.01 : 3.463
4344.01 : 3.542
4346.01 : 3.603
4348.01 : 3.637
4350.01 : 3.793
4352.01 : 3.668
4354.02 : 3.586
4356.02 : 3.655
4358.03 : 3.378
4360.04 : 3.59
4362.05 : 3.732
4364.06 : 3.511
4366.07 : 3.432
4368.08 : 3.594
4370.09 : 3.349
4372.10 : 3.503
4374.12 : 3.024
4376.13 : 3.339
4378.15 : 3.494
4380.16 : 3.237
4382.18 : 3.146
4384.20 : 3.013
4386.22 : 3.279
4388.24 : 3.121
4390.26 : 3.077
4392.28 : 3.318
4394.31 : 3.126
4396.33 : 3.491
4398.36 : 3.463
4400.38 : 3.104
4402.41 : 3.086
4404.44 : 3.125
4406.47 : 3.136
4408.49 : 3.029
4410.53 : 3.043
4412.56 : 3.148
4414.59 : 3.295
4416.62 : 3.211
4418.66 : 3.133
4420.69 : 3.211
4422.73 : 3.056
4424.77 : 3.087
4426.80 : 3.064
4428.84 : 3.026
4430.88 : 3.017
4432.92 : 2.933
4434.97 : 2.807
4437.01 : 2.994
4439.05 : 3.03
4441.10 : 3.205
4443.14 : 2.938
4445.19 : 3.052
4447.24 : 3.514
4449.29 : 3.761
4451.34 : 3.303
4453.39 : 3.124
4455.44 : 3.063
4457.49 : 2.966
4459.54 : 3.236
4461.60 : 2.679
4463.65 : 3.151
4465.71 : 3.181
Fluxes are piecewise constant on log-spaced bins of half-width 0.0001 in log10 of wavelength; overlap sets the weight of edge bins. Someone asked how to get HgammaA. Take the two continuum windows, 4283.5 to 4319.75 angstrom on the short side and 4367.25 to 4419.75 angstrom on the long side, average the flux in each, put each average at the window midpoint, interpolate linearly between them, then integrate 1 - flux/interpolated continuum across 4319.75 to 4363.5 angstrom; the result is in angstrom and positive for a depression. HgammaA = -3.9 angstrom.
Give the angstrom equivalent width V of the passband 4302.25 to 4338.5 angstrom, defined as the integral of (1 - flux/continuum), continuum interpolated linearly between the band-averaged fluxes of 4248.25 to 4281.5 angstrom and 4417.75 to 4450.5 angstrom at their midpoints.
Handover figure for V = -2.5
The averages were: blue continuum 3.1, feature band 3.32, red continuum 3.12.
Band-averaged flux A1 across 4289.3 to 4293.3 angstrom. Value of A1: 3.1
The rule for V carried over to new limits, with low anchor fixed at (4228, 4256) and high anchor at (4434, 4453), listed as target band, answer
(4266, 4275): 0.2 angstrom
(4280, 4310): -1.1 angstrom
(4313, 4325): -0.8 angstrom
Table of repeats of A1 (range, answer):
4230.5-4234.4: 3.24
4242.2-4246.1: 2.86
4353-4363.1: 3.59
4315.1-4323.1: 3.3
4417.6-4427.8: 3.11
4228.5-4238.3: 3.06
